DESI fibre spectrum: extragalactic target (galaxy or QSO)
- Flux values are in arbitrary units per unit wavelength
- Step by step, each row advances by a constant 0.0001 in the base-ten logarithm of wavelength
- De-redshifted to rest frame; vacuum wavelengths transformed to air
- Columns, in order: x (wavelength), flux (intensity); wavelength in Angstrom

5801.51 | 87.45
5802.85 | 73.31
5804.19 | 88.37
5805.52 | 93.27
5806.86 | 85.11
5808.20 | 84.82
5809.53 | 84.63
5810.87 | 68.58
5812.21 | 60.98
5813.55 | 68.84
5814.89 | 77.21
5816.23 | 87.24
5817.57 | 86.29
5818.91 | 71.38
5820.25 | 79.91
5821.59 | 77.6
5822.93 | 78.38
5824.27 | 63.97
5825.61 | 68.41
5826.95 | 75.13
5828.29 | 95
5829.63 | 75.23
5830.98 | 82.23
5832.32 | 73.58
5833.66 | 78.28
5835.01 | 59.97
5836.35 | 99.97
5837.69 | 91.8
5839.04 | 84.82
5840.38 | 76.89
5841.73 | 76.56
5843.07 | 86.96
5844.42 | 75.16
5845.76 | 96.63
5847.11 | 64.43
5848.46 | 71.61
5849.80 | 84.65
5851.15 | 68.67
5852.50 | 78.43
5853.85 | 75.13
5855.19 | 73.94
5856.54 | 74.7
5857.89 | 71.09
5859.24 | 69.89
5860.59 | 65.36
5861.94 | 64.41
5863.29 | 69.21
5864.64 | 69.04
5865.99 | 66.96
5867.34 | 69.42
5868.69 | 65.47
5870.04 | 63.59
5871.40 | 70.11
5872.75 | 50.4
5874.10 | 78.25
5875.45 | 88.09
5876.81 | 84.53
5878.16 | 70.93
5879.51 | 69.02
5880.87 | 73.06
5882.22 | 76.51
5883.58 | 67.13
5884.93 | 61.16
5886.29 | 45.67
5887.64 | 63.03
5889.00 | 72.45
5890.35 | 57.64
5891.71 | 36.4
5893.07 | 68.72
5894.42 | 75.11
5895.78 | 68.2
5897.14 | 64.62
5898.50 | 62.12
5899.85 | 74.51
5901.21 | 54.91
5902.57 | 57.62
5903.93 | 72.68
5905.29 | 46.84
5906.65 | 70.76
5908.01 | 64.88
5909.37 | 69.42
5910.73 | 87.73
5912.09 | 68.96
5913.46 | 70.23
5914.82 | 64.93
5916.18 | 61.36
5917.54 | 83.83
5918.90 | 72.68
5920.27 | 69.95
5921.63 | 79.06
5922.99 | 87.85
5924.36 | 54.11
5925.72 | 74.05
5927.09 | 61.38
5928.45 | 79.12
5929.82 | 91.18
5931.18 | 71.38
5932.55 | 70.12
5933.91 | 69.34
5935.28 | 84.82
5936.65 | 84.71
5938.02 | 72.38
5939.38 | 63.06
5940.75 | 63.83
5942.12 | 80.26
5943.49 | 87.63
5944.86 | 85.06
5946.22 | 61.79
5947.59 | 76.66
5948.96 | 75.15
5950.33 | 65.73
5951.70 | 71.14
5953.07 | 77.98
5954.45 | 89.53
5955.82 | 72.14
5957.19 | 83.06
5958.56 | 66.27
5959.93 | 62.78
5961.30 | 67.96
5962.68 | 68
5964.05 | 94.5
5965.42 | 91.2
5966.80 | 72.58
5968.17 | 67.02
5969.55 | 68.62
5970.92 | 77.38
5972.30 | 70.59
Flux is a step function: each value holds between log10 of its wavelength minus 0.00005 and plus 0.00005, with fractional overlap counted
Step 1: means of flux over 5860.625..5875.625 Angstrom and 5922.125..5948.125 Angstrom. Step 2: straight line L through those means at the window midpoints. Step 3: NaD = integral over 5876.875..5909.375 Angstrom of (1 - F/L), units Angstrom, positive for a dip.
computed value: 2.7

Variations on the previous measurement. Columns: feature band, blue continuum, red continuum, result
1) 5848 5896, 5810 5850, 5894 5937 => 3.6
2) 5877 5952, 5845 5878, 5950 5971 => 3.9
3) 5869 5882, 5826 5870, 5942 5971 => 0.6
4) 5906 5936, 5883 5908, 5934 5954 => -1.8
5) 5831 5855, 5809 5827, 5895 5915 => -2.2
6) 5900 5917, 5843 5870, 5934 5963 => 1.7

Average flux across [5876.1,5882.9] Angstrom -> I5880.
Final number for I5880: 74.8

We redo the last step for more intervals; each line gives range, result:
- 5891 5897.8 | 62.5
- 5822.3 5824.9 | 71.2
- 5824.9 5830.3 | 78.4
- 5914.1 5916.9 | 63.7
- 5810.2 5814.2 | 66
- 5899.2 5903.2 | 62.3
